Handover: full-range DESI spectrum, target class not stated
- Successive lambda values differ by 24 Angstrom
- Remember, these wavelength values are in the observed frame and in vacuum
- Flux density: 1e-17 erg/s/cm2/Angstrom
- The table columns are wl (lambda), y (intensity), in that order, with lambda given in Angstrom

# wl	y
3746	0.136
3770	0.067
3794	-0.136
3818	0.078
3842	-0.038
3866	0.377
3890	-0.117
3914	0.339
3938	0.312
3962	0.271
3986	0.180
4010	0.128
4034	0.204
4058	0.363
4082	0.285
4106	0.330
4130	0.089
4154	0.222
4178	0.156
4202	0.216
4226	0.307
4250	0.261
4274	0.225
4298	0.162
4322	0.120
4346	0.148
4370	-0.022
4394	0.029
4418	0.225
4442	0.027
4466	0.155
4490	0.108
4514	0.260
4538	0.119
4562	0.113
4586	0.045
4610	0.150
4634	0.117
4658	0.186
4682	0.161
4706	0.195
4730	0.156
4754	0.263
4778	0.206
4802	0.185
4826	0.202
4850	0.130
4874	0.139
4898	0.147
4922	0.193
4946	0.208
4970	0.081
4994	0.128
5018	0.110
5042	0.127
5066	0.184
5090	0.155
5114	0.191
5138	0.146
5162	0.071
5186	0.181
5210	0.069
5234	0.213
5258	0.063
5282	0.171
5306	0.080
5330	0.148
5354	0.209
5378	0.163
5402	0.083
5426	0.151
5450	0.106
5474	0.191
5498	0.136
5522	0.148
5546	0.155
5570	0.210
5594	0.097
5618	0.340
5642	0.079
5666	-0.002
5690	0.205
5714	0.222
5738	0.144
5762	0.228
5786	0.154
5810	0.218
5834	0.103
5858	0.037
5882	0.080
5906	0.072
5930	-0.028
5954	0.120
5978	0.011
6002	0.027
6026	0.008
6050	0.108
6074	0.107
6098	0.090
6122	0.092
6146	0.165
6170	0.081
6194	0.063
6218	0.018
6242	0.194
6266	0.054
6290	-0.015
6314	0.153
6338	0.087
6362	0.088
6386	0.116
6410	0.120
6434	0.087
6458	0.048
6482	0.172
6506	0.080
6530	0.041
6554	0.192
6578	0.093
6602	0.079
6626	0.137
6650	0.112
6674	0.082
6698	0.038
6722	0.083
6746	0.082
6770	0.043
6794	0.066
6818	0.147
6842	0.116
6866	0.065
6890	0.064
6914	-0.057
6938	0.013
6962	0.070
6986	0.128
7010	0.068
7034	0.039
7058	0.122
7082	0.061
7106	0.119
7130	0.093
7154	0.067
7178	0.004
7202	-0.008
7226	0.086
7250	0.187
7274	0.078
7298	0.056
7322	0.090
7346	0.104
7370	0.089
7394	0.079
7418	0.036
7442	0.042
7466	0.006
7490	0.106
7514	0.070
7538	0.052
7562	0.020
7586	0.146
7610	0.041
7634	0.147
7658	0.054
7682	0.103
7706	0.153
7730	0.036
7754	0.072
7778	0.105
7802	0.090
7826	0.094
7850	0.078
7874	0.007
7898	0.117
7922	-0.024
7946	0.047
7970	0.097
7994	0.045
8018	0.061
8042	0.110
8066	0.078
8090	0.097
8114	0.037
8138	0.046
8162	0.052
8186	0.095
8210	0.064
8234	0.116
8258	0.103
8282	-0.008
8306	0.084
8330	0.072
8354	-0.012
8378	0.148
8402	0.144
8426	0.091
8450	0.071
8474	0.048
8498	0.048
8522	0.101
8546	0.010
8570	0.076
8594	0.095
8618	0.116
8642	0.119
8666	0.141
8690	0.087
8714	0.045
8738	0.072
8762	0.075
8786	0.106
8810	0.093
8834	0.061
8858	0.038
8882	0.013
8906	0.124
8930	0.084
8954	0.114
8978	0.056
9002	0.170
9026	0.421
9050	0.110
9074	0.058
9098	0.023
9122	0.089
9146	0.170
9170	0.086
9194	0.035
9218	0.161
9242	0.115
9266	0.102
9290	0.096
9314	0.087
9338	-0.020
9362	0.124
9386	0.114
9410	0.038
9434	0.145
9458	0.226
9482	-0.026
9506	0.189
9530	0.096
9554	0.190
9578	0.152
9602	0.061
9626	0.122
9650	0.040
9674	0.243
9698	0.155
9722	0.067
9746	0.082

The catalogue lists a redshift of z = 1.419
